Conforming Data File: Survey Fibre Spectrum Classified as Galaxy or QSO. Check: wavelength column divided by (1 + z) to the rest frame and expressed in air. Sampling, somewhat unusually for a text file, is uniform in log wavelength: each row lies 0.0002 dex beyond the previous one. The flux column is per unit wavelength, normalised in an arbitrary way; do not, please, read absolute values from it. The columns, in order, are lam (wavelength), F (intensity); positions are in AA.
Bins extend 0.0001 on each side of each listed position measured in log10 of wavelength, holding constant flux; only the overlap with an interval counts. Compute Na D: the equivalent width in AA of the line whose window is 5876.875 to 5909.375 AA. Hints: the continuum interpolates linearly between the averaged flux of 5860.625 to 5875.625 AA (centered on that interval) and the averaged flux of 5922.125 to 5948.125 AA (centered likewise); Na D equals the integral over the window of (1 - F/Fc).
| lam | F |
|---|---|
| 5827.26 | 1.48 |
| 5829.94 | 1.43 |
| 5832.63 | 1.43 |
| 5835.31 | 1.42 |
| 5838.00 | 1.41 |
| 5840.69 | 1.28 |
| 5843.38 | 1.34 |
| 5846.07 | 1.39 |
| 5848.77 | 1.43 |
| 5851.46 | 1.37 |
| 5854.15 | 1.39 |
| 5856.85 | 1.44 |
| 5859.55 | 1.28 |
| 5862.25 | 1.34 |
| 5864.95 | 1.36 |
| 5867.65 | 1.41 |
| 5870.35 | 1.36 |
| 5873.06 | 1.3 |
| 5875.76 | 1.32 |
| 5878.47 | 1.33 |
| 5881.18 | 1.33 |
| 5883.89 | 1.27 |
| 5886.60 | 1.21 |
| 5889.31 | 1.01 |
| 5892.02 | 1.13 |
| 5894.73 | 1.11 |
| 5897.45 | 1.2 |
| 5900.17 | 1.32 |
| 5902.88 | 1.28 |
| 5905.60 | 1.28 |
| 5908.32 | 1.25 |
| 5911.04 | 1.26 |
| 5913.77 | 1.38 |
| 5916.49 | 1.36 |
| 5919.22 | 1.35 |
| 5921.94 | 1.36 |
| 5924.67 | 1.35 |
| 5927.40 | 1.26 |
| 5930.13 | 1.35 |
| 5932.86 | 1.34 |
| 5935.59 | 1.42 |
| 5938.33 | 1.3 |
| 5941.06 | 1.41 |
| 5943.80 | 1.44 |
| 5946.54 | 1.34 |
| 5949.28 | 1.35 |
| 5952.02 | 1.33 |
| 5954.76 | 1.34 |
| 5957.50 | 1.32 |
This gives 3.01 AA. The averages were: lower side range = 1.35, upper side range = 1.36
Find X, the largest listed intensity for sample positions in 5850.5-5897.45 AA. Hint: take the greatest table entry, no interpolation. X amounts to 1.44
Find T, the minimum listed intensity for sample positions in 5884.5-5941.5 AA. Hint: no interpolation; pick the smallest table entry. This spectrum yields 1.01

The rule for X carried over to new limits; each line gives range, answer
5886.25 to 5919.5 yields 1.38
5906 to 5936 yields 1.42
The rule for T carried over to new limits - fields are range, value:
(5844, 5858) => 1.37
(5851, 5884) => 1.27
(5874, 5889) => 1.21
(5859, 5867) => 1.28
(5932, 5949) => 1.3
